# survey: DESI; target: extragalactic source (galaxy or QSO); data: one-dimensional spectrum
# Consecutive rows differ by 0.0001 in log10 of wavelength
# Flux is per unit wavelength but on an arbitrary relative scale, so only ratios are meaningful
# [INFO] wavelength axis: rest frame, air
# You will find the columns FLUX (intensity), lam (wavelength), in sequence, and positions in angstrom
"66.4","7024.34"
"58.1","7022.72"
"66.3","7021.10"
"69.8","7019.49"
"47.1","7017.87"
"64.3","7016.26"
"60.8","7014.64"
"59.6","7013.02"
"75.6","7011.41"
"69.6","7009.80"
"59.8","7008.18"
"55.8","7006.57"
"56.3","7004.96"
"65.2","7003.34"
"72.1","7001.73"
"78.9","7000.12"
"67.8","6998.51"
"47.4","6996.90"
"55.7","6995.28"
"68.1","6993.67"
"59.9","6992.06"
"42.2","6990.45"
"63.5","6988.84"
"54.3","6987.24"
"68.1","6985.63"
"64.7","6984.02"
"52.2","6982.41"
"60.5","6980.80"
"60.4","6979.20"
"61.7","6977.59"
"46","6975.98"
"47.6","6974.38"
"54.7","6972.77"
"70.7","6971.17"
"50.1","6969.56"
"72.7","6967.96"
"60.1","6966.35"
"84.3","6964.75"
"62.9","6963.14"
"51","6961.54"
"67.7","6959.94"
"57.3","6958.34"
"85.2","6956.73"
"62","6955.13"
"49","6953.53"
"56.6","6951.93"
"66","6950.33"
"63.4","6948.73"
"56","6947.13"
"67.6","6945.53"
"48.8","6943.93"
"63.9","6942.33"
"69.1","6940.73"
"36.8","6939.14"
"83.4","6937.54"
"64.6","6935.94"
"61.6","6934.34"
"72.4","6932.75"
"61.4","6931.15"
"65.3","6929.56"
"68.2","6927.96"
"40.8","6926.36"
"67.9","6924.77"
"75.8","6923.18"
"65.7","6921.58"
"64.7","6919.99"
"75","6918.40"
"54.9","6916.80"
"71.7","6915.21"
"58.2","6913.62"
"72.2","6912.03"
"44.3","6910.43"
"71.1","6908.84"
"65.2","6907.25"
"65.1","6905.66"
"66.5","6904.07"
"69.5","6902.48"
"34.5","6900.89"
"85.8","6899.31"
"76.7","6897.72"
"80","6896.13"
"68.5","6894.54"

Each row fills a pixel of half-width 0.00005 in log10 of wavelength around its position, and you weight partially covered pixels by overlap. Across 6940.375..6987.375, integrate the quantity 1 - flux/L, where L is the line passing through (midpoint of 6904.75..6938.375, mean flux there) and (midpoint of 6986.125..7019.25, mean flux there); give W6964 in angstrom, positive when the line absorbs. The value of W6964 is 1.5 angstrom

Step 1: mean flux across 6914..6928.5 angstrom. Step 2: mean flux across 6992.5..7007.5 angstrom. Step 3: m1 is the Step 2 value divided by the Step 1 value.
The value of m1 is 0.97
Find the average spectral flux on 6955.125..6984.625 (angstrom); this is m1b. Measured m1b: 61.6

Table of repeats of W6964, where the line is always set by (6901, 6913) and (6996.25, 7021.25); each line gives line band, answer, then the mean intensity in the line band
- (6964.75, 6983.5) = 1.3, 59.1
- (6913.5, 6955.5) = 0.3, 62.7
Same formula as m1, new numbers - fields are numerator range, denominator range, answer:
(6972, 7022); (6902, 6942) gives 0.94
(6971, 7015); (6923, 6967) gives 0.96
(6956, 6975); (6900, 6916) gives 1.03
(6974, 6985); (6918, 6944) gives 0.88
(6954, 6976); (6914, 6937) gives 0.96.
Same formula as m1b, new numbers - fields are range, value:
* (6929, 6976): 62.2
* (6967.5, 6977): 56.5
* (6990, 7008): 61.2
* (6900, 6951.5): 62.9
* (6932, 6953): 62.1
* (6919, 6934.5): 64.7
